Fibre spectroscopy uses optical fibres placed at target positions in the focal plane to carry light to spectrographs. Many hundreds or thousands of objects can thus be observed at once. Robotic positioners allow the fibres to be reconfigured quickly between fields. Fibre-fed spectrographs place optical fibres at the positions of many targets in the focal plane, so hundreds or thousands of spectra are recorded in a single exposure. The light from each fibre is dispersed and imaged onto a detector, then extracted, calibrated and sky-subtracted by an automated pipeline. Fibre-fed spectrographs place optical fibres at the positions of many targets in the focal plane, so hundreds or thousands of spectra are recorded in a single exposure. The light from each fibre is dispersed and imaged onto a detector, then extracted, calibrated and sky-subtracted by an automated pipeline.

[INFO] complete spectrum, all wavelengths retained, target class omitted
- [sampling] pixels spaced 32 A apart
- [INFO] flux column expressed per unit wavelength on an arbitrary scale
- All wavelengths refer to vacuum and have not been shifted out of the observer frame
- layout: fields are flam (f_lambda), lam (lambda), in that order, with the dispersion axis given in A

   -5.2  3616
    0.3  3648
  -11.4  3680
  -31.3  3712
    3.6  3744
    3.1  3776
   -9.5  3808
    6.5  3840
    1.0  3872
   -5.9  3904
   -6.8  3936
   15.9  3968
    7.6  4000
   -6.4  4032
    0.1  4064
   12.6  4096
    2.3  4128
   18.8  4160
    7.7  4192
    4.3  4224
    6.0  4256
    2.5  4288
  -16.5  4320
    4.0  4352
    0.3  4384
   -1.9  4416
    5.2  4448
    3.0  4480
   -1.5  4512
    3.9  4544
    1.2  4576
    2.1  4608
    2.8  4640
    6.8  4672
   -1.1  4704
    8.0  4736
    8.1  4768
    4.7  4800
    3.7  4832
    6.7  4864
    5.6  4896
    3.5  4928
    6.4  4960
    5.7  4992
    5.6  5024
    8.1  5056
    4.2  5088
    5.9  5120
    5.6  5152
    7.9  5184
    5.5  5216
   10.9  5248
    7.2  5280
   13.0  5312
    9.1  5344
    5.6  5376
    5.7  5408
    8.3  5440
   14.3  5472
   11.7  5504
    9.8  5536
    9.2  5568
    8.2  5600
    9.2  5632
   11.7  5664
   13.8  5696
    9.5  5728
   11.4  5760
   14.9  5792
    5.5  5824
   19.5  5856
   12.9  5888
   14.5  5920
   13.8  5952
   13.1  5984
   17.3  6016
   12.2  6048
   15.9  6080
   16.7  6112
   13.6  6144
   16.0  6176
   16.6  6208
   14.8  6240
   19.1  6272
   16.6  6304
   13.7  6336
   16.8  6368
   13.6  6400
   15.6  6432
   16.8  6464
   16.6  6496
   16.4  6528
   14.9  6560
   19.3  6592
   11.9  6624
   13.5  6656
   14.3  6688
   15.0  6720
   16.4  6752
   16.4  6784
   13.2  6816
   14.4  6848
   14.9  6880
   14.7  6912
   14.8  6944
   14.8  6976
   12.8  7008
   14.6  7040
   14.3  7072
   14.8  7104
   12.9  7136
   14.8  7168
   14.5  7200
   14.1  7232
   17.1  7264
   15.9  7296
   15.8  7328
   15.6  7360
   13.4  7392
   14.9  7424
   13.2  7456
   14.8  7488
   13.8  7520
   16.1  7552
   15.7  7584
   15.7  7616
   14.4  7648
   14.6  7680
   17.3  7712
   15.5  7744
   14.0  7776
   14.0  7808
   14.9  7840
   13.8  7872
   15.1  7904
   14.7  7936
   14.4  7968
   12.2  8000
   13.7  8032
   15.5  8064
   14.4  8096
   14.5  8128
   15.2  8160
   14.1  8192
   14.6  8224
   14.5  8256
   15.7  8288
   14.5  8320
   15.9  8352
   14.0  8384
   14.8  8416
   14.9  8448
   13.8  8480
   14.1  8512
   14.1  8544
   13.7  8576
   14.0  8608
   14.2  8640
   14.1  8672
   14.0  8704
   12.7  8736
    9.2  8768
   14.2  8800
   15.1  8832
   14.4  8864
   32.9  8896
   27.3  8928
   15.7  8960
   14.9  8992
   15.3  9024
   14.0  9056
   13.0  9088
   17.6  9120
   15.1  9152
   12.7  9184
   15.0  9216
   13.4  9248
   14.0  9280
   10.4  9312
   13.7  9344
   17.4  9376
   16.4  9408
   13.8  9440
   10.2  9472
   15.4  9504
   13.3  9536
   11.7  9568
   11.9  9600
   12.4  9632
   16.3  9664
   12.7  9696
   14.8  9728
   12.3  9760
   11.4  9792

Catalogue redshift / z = 0.36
